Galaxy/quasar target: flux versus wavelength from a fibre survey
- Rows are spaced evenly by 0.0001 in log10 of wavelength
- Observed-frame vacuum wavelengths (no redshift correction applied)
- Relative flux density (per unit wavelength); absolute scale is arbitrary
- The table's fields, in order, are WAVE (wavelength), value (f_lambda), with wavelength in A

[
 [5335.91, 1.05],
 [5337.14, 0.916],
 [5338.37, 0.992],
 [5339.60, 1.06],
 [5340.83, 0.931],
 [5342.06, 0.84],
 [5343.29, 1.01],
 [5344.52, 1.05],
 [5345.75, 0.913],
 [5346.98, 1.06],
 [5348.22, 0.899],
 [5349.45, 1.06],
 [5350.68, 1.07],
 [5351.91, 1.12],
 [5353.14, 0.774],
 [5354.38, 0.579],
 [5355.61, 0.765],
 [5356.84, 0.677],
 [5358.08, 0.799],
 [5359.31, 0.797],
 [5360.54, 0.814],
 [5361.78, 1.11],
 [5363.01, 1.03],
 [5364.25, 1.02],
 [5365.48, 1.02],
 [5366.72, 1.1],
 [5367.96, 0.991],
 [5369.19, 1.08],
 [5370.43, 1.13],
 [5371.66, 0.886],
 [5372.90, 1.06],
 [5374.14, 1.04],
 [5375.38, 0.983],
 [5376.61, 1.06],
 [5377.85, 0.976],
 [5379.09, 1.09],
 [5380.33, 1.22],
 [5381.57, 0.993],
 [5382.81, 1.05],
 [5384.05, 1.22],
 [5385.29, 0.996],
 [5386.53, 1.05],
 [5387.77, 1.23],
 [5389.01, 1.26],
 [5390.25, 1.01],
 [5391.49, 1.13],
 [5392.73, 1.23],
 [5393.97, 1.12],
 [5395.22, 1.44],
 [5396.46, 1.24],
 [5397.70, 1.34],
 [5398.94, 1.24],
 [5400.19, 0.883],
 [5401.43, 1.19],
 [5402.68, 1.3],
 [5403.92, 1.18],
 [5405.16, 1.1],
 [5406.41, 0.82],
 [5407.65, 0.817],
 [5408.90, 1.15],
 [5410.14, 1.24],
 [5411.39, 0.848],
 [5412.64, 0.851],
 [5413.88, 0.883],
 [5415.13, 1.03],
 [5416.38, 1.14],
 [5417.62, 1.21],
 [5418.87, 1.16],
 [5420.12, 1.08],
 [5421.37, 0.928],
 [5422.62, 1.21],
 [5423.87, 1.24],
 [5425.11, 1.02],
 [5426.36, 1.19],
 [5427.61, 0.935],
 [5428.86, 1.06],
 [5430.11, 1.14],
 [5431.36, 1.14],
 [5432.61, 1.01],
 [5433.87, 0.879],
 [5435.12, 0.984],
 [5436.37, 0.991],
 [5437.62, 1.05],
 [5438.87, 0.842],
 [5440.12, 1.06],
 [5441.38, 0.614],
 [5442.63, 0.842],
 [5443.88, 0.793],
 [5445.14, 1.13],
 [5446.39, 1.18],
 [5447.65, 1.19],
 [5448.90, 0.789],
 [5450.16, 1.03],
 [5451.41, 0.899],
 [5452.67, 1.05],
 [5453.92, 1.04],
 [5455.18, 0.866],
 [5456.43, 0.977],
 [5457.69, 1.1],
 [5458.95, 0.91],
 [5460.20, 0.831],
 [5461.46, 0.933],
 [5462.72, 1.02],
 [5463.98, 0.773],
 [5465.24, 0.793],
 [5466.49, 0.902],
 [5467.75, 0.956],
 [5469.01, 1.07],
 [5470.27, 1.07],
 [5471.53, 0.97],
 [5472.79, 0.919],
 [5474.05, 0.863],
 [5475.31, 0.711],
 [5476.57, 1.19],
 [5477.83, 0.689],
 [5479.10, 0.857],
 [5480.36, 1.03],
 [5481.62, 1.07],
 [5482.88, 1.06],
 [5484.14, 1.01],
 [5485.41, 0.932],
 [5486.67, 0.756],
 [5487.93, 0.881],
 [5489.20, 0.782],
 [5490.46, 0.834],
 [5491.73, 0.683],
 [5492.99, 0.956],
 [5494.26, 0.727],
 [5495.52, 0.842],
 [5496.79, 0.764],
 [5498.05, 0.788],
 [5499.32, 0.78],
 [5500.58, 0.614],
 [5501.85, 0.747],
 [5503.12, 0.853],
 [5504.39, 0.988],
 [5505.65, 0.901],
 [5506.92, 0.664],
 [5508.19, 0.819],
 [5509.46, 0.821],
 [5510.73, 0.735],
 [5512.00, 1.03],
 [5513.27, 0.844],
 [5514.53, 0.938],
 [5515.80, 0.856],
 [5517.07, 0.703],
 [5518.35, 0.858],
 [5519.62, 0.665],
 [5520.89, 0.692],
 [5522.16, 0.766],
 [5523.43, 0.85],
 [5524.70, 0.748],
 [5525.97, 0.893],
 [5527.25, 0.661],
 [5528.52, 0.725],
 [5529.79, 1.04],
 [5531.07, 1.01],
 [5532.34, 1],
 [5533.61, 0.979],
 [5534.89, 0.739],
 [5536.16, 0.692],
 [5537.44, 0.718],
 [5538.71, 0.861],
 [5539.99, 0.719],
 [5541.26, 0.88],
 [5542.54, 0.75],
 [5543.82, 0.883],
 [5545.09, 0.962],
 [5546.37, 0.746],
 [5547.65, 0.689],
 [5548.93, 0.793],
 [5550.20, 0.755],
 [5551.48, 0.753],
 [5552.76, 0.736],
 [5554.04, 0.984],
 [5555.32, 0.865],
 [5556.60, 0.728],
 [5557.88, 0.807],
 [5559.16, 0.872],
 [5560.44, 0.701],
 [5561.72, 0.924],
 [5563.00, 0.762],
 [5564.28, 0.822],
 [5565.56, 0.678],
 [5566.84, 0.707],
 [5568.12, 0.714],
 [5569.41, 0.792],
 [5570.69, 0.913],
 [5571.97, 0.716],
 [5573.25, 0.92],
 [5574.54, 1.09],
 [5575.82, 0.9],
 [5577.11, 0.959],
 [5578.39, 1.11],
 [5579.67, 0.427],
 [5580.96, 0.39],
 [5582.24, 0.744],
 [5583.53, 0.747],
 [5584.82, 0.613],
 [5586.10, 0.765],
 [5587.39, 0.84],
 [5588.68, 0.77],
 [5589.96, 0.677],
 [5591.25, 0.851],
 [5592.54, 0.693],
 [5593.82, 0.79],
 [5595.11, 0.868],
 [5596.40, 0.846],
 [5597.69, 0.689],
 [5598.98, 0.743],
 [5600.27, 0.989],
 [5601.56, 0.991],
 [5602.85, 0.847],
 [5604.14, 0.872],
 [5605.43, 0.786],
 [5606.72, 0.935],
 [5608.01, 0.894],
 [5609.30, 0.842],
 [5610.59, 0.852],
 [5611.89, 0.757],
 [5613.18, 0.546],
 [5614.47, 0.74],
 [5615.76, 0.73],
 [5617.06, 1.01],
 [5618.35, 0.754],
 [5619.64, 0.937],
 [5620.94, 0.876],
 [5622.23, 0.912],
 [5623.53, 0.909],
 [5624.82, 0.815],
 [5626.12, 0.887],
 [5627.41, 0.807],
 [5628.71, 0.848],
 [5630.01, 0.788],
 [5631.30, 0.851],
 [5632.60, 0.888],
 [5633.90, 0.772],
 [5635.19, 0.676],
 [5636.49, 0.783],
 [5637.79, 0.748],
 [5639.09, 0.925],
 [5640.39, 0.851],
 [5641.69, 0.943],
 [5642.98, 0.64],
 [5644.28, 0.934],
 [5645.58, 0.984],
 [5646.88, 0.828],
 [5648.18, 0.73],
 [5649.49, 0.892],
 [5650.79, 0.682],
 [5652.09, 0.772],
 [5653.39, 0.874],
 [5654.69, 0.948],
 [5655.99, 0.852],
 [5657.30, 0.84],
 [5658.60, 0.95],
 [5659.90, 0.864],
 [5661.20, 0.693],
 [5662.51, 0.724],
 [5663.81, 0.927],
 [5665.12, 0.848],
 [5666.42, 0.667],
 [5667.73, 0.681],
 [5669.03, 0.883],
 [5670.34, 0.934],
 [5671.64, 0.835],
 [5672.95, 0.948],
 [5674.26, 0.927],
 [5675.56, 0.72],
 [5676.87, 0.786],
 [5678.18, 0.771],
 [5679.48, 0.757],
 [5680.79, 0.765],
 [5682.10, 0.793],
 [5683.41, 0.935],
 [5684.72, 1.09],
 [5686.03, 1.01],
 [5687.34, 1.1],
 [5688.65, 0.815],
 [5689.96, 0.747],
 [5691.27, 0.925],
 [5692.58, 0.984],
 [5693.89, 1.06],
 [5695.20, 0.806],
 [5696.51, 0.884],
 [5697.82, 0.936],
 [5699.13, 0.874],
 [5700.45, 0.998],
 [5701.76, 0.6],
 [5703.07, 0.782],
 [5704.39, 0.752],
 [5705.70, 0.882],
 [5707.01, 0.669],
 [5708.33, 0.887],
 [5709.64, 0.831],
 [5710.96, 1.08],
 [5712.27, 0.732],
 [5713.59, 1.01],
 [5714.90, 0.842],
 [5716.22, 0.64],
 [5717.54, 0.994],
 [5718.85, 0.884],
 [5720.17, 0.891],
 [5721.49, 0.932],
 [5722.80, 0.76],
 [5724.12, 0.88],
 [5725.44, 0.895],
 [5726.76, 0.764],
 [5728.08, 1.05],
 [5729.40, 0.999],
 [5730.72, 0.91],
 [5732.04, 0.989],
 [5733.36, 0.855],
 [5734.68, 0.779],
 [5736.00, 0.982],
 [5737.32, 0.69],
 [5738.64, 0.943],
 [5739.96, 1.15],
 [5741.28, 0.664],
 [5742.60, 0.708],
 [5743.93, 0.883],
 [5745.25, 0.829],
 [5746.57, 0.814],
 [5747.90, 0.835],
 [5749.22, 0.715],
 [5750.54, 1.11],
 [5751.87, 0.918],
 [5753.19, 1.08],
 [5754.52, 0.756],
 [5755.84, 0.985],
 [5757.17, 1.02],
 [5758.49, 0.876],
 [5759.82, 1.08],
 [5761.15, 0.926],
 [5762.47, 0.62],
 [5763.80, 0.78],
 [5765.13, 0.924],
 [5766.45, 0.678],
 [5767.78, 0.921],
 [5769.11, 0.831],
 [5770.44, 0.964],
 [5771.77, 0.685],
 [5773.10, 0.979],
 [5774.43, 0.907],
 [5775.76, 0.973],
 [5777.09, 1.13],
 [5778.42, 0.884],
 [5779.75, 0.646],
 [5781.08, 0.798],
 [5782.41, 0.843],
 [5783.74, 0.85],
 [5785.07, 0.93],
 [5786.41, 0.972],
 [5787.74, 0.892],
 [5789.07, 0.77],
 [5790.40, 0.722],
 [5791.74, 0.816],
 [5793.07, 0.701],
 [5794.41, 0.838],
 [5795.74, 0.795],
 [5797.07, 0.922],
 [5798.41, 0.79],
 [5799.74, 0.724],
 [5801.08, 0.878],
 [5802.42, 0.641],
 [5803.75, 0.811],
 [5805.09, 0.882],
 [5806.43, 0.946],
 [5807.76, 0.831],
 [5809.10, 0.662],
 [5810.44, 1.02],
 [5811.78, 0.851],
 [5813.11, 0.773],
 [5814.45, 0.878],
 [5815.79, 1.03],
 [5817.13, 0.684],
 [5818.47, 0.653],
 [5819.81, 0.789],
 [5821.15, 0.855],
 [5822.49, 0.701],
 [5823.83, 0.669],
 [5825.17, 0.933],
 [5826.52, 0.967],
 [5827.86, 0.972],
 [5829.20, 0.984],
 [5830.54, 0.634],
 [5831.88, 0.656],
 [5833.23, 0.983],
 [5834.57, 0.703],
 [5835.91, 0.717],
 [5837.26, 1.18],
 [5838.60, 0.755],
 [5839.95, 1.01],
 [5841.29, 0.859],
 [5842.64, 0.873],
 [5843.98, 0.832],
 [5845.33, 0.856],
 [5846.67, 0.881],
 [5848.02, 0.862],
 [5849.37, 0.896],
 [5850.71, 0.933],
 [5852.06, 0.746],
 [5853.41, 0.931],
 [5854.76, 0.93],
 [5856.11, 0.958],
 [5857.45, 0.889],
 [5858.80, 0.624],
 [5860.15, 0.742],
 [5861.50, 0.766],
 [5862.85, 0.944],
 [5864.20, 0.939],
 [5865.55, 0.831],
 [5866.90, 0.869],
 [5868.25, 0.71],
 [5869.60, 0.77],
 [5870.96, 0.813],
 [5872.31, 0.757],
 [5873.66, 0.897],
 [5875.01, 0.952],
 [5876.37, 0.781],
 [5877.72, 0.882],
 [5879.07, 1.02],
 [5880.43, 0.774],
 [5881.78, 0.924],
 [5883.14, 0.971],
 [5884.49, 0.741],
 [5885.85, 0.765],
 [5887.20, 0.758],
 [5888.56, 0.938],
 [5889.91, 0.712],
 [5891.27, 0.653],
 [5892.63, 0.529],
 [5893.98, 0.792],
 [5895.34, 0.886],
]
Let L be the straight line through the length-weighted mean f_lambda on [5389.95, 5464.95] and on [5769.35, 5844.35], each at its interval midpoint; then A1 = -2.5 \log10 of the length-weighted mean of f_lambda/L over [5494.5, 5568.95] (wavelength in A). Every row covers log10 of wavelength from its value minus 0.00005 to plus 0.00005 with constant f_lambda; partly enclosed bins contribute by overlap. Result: 0.21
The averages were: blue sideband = 1.04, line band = 0.807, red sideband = 0.842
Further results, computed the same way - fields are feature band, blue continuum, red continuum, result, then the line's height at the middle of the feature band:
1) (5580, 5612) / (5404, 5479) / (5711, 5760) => 0.18 mag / 0.934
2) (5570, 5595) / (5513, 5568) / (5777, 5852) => 0.03 mag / 0.812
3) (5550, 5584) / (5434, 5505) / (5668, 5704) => 0.12 mag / 0.894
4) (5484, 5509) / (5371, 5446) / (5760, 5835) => 0.24 mag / 1.01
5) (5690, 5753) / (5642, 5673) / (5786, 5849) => -0.05 mag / 0.831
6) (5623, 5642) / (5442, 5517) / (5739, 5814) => 0.06 mag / 0.876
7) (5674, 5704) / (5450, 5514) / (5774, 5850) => -0.01 mag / 0.859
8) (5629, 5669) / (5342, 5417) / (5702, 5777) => 0.12 mag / 0.914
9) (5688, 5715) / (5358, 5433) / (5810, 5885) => 0.07 mag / 0.922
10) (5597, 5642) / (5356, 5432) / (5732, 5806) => 0.13 mag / 0.941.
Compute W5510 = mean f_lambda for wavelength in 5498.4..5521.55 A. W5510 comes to 0.806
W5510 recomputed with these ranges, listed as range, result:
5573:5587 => 0.785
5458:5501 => 0.884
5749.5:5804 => 0.862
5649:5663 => 0.827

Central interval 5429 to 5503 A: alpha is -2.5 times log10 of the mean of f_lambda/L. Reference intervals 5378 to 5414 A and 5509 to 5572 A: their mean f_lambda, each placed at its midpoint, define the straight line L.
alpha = 0.05 mag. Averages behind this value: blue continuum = 1.11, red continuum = 0.81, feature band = 0.919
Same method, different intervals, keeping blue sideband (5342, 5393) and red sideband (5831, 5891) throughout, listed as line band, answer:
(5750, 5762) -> -0.100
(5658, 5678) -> 0.106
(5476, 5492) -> 0.068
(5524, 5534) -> 0.087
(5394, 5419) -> -0.114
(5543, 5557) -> 0.170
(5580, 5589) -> 0.341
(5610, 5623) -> 0.142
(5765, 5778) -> -0.028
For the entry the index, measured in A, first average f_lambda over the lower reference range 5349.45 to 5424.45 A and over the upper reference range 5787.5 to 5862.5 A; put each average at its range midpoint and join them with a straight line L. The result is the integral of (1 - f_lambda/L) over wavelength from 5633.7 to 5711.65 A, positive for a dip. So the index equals 5.2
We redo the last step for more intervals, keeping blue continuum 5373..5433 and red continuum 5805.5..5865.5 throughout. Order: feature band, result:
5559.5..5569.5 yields 2.39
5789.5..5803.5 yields 1.40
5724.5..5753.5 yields 0.53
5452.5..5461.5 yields 0.89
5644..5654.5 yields 1.28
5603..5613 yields 1.48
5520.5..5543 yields 4.47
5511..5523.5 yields 2.61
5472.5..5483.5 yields 1.27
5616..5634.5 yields 2.11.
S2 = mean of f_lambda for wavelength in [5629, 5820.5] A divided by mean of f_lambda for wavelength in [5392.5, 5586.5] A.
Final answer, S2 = 0.94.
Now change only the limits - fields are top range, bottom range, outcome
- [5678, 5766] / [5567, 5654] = 1.08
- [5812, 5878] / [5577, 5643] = 1.04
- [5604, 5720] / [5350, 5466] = 0.83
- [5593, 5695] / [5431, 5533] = 0.95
